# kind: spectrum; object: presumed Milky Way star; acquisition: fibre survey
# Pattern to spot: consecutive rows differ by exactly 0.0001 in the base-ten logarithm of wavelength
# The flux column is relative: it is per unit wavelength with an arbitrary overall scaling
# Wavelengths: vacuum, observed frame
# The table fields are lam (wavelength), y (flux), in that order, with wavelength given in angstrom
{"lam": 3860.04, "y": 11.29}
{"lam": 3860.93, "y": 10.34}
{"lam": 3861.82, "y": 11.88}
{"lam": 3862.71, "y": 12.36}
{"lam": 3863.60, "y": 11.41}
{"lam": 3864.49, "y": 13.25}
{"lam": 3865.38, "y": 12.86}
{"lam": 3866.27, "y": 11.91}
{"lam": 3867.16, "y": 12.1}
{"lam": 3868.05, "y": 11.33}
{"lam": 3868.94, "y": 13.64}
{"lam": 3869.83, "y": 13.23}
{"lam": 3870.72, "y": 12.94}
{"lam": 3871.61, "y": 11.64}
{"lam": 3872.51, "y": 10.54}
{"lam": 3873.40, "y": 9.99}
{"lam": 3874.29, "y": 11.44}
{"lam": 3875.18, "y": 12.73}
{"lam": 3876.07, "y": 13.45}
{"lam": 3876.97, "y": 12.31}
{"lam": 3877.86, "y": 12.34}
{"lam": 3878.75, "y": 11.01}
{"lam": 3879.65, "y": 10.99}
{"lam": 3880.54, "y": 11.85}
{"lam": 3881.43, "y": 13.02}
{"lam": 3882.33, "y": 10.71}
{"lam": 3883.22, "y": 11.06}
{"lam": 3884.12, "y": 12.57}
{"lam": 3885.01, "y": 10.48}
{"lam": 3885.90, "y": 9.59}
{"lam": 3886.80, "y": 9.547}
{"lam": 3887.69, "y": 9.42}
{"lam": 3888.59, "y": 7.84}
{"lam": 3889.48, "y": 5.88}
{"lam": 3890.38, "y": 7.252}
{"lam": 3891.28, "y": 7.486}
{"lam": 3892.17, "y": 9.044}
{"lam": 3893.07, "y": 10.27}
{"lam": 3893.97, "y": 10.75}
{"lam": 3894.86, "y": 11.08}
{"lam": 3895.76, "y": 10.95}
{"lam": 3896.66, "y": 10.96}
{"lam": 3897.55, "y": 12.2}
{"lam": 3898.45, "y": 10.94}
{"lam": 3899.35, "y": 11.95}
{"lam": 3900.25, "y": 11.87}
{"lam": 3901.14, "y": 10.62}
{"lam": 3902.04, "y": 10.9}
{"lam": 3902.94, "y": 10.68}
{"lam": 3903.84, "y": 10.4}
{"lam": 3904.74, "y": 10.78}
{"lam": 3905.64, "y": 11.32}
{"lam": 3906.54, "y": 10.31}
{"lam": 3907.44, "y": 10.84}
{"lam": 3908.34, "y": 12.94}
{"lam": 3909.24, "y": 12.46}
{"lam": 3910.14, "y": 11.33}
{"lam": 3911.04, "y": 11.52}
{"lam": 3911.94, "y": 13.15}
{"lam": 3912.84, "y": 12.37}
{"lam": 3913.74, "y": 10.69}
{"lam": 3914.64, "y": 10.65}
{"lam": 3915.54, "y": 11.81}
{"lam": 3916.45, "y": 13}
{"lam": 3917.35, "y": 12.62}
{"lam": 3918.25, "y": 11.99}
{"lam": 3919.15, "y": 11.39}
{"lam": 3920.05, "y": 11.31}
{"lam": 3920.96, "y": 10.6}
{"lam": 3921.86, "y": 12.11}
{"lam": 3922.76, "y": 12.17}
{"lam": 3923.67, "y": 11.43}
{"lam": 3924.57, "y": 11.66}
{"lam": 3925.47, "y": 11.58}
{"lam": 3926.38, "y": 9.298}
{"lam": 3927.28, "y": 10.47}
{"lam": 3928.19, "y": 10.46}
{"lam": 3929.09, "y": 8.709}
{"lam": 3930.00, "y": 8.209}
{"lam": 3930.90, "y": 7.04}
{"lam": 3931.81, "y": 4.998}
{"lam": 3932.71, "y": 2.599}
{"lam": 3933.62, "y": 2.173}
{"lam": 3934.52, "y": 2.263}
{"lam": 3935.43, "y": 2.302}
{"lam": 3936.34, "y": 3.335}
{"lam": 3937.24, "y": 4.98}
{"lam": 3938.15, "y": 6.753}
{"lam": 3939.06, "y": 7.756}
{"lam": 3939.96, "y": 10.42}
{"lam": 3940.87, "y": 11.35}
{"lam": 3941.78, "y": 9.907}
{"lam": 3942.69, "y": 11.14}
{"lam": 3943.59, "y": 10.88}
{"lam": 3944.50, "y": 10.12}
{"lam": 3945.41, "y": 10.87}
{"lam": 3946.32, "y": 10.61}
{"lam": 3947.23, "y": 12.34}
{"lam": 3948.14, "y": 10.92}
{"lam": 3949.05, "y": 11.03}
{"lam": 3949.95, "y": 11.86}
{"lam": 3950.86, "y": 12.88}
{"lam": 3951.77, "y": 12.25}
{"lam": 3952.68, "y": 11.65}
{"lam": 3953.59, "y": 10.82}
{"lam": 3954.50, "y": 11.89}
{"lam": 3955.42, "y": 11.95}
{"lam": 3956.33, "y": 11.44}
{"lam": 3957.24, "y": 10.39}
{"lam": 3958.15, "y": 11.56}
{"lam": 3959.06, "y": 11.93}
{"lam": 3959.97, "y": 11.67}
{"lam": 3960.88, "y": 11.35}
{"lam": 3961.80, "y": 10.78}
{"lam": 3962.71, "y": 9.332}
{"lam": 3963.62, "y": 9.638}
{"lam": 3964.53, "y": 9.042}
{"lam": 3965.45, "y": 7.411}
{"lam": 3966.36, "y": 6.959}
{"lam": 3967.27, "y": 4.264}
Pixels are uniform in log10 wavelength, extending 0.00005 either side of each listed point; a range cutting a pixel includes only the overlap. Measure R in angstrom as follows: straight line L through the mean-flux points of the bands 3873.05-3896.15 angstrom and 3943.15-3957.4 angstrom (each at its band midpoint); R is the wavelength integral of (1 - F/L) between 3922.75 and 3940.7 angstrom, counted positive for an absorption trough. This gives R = 6.0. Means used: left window 10.5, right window 11.4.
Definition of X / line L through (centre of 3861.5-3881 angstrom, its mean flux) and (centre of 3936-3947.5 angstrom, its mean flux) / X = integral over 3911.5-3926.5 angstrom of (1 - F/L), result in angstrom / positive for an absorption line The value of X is -2.23 angstrom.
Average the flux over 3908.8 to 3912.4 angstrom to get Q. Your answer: 12.1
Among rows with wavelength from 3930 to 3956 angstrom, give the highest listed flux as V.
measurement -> 12.88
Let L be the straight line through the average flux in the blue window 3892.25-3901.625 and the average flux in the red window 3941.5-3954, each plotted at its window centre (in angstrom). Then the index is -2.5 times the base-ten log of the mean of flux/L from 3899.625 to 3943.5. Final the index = 0.14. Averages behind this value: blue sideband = 11.1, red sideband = 11.3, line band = 9.78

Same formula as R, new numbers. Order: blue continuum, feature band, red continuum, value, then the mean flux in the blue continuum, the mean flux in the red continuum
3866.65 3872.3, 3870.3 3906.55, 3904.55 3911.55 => 3.6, 12.4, 11.5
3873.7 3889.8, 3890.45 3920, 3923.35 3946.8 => -4.7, 10.9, 8.11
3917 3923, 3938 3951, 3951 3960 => 1.1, 11.7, 11.6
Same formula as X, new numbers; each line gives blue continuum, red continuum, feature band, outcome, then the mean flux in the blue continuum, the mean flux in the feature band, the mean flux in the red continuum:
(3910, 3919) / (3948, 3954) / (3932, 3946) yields 5.5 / 11.9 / 7.12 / 11.7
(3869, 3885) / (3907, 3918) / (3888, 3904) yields 2.5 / 11.9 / 10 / 12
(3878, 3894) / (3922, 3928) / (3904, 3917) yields -1.2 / 9.95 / 11.6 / 11.1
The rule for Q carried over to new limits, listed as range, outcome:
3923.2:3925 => 11.5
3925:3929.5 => 10.1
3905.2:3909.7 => 11.6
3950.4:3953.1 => 12.3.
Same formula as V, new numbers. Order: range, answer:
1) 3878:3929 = 13.15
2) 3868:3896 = 13.64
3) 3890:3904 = 12.2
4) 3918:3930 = 12.17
